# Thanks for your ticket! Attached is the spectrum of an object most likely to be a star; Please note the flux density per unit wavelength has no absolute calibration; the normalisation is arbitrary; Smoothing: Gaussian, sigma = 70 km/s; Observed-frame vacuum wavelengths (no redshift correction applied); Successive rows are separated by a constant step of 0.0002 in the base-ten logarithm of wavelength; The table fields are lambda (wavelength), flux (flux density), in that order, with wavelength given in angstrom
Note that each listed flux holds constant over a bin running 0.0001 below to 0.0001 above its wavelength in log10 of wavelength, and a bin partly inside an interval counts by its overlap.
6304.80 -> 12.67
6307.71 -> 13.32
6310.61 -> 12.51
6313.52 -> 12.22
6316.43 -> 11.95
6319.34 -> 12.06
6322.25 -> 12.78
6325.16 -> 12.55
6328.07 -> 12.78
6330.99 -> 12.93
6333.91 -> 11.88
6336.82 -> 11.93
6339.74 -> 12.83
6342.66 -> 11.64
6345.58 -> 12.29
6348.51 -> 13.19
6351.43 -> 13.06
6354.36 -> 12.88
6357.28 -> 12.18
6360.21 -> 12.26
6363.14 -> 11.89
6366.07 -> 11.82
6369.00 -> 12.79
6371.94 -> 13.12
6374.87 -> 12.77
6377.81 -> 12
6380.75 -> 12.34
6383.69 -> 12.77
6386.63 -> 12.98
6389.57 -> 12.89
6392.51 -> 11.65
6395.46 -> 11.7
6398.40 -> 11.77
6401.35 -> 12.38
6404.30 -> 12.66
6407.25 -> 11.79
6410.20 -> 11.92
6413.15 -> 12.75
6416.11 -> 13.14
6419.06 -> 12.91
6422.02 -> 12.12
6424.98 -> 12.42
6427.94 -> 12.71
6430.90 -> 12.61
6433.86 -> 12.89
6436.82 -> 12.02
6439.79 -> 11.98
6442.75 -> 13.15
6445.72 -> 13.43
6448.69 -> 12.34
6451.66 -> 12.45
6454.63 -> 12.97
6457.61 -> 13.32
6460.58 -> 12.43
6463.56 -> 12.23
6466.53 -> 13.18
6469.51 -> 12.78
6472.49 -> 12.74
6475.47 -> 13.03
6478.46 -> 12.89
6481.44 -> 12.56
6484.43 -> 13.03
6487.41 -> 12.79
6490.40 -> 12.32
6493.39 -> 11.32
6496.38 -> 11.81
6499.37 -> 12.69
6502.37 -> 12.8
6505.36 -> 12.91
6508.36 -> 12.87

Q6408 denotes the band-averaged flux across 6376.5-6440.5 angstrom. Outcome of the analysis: 12.4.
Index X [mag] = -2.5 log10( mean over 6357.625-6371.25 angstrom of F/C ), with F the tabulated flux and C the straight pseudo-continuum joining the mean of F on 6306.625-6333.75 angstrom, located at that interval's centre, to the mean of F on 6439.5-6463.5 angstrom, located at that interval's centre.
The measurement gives 0.03 mag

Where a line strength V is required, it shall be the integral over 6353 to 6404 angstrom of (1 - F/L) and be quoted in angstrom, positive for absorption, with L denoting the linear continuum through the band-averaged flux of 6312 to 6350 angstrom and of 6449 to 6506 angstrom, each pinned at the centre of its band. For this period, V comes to 0.4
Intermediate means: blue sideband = 12.4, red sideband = 12.6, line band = 12.4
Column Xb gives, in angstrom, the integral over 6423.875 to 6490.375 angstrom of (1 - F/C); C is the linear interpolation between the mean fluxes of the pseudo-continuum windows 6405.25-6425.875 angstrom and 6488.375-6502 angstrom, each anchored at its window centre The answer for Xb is -2.4 angstrom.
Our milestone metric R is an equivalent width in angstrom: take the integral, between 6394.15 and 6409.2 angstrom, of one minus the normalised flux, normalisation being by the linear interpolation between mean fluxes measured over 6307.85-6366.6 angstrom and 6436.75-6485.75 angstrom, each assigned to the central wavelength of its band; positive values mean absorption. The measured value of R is 0.6 angstrom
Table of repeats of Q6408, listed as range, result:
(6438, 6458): 12.8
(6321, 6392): 12.5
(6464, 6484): 12.8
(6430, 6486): 12.7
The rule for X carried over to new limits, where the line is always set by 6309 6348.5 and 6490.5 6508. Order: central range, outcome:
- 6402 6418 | -0.01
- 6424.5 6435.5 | -0.03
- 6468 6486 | -0.04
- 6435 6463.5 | -0.03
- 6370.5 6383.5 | -0.02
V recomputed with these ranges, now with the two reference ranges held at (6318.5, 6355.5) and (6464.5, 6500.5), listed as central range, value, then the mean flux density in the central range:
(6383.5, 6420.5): 0.5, 12.4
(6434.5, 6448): -0.1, 12.6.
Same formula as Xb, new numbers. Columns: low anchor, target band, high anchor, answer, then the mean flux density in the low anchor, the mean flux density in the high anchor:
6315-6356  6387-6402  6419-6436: 0.5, 12.5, 12.6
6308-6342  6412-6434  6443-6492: 0.0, 12.4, 12.8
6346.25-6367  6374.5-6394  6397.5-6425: -0.1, 12.5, 12.4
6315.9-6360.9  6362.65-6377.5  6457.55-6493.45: 0.0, 12.5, 12.7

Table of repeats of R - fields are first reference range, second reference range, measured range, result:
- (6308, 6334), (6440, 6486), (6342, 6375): 0.2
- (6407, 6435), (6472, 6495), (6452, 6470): -0.3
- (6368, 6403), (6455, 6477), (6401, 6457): 0.3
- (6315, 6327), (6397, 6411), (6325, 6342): -0.2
